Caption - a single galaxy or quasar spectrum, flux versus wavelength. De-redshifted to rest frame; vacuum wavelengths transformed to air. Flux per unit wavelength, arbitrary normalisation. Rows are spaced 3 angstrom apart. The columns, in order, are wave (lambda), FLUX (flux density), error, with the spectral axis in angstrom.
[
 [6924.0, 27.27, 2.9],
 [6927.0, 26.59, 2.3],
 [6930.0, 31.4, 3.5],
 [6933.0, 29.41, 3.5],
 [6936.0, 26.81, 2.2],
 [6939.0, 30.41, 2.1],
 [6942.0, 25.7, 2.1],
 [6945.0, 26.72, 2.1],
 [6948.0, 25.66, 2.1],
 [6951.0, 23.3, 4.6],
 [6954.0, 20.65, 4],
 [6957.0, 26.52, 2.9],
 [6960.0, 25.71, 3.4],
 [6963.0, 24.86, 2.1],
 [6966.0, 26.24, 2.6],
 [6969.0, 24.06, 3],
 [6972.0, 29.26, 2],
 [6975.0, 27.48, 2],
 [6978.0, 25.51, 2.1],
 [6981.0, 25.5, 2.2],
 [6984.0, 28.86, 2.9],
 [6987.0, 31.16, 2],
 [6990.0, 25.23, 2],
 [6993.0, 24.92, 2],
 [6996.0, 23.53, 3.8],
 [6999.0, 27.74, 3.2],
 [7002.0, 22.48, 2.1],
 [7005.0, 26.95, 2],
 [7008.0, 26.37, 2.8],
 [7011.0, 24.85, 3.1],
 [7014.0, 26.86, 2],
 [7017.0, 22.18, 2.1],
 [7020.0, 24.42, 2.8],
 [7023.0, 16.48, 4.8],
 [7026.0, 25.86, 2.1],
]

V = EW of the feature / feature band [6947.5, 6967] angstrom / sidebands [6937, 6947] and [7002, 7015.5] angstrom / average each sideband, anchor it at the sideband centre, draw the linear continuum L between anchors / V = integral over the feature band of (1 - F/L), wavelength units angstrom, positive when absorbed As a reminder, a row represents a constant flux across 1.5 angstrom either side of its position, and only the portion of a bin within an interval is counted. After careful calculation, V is 1.8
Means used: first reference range 27.5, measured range 24.6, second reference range 25.8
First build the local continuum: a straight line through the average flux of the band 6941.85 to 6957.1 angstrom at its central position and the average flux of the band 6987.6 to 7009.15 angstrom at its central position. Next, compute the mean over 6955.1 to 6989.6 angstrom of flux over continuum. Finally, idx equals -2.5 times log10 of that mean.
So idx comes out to -0.07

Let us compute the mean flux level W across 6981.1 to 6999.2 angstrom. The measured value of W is 26.7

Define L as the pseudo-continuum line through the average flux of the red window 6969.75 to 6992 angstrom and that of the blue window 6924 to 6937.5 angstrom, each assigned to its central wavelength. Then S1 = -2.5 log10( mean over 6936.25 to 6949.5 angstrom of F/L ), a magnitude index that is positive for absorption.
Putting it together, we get 0.04 mag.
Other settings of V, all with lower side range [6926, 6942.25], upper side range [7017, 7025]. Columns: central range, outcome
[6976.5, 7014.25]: -4.6 angstrom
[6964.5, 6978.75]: -0.7 angstrom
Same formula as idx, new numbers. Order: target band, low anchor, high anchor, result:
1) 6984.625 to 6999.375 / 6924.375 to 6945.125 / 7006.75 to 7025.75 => -0.065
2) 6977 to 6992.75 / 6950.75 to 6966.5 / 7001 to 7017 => -0.092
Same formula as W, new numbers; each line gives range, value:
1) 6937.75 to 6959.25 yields 25.5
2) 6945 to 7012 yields 25.8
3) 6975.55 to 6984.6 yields 26.5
